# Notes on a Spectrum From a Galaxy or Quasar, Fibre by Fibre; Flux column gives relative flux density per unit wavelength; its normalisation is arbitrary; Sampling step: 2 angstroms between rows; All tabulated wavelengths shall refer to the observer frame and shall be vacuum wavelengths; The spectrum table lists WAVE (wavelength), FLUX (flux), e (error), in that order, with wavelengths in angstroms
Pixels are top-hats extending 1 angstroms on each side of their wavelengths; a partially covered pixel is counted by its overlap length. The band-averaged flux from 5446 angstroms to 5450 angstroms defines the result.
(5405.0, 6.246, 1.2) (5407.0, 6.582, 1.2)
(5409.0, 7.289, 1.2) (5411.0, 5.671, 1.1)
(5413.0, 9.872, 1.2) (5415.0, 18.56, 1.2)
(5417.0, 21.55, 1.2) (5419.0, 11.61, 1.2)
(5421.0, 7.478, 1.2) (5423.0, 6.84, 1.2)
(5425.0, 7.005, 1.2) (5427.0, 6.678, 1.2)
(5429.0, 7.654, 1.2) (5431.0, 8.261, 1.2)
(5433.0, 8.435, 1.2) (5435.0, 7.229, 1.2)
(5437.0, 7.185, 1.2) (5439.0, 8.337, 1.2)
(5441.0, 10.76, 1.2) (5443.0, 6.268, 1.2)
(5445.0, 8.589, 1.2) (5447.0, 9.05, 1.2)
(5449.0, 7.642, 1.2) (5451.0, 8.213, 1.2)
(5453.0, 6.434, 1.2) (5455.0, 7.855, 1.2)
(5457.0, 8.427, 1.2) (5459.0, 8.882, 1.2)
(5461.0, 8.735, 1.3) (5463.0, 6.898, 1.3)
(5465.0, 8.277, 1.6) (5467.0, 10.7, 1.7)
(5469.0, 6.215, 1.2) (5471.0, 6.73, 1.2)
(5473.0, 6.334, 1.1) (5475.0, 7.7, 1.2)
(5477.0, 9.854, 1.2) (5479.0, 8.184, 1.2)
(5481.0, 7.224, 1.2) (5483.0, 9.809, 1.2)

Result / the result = 8.35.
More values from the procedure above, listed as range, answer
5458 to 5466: 8.2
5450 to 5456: 7.5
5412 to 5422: 13.8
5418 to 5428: 7.92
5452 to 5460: 7.9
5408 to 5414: 7.61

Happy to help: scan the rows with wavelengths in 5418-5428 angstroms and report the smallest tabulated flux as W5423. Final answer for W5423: 6.678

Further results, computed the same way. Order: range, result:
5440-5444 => 6.268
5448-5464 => 6.434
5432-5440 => 7.185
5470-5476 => 6.334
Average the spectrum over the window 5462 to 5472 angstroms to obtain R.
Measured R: 7.76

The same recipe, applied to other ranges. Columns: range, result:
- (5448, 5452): 7.93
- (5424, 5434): 7.61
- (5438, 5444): 8.46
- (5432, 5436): 7.83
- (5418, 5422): 9.54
